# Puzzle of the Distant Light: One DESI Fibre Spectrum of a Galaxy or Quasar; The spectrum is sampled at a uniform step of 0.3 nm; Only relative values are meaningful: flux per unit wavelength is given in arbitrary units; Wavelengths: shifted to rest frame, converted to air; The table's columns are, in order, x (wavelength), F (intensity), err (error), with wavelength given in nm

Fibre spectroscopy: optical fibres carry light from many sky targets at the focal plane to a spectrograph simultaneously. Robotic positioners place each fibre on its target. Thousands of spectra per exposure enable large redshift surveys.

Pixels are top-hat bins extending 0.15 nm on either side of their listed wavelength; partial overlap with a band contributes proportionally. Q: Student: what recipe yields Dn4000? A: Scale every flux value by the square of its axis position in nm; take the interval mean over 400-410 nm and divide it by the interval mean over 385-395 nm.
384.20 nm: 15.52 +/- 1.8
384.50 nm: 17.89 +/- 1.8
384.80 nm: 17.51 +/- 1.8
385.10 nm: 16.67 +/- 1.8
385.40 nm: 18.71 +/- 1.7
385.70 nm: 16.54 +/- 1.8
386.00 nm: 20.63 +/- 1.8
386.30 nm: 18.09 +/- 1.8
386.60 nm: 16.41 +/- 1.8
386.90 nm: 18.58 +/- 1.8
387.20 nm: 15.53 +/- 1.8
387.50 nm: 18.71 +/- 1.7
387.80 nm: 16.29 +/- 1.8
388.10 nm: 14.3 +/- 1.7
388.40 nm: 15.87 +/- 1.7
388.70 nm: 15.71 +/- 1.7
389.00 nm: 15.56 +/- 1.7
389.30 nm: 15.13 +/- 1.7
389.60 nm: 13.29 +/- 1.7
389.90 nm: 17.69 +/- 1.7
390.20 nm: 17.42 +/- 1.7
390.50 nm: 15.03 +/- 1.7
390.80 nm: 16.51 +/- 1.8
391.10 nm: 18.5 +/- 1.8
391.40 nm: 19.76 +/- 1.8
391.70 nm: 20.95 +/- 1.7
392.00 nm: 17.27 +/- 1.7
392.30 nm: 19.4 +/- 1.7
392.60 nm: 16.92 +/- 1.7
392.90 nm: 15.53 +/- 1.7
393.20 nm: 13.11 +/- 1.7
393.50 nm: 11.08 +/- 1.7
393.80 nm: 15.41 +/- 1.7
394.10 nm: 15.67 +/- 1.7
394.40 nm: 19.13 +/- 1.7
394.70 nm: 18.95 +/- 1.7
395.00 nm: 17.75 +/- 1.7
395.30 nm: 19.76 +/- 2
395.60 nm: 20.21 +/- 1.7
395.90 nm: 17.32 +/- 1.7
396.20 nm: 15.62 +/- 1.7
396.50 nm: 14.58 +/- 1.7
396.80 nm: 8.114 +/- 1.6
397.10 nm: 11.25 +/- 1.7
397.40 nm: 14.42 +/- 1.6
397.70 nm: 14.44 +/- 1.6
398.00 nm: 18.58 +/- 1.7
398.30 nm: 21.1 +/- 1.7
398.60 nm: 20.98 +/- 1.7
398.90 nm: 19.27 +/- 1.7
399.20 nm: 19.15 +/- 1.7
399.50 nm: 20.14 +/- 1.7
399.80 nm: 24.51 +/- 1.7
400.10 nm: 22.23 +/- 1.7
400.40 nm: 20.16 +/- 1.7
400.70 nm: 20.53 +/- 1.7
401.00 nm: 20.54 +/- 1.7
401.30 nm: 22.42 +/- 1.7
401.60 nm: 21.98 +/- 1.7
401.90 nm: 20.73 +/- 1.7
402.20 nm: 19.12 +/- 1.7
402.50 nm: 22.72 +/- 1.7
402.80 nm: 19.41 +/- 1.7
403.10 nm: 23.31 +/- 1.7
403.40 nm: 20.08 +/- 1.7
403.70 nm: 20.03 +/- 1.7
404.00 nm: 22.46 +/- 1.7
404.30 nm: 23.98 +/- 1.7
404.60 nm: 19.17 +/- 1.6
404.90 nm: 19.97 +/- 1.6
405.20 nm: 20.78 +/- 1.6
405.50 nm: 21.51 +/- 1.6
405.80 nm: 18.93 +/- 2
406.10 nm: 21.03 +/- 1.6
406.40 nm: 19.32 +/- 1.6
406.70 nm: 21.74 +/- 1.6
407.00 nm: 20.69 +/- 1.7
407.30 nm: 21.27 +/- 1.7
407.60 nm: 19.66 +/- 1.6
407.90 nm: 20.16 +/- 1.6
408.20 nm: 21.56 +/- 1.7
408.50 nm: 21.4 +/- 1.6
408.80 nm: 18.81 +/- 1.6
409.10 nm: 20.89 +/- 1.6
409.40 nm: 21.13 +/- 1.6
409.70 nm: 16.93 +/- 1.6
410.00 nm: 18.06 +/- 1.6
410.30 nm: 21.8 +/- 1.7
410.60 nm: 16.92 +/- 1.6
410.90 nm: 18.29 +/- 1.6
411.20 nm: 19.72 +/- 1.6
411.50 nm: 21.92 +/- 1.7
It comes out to 1.33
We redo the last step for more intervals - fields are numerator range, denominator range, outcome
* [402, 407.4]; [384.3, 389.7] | 1.36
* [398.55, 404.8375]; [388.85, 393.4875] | 1.34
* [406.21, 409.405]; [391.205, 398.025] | 1.35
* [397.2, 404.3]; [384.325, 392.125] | 1.27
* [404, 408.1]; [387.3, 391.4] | 1.38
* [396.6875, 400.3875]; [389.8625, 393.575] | 1.10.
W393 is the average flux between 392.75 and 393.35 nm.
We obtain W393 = 14.3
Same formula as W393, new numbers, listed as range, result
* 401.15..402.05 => 21.7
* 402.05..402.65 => 20.9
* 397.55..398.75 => 18.8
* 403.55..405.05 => 21.1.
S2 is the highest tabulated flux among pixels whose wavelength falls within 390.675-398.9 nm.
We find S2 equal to 21.1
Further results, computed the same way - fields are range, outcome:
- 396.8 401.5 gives 24.51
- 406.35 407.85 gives 21.74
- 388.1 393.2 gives 20.95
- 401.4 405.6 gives 23.98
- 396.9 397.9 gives 14.44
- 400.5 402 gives 22.42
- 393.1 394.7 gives 19.13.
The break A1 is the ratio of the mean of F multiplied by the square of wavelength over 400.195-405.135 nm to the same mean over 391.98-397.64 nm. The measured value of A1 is 1.39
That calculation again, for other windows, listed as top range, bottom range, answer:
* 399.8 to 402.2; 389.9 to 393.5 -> 1.31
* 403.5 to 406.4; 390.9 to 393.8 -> 1.31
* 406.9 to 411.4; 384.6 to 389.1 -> 1.30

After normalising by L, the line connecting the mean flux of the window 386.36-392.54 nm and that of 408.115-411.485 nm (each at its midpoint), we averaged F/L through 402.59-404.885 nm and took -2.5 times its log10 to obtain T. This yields -0.13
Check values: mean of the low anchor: 16.9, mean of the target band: 21.2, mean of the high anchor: 19.6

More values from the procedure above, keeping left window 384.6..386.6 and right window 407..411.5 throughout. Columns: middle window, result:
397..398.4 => 0.185 mag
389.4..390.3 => 0.143 mag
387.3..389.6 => 0.153 mag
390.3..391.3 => 0.090 mag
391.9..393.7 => 0.192 mag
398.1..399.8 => -0.080 mag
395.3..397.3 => 0.251 mag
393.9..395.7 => 0.013 mag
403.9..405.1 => -0.099 mag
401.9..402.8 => -0.073 mag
